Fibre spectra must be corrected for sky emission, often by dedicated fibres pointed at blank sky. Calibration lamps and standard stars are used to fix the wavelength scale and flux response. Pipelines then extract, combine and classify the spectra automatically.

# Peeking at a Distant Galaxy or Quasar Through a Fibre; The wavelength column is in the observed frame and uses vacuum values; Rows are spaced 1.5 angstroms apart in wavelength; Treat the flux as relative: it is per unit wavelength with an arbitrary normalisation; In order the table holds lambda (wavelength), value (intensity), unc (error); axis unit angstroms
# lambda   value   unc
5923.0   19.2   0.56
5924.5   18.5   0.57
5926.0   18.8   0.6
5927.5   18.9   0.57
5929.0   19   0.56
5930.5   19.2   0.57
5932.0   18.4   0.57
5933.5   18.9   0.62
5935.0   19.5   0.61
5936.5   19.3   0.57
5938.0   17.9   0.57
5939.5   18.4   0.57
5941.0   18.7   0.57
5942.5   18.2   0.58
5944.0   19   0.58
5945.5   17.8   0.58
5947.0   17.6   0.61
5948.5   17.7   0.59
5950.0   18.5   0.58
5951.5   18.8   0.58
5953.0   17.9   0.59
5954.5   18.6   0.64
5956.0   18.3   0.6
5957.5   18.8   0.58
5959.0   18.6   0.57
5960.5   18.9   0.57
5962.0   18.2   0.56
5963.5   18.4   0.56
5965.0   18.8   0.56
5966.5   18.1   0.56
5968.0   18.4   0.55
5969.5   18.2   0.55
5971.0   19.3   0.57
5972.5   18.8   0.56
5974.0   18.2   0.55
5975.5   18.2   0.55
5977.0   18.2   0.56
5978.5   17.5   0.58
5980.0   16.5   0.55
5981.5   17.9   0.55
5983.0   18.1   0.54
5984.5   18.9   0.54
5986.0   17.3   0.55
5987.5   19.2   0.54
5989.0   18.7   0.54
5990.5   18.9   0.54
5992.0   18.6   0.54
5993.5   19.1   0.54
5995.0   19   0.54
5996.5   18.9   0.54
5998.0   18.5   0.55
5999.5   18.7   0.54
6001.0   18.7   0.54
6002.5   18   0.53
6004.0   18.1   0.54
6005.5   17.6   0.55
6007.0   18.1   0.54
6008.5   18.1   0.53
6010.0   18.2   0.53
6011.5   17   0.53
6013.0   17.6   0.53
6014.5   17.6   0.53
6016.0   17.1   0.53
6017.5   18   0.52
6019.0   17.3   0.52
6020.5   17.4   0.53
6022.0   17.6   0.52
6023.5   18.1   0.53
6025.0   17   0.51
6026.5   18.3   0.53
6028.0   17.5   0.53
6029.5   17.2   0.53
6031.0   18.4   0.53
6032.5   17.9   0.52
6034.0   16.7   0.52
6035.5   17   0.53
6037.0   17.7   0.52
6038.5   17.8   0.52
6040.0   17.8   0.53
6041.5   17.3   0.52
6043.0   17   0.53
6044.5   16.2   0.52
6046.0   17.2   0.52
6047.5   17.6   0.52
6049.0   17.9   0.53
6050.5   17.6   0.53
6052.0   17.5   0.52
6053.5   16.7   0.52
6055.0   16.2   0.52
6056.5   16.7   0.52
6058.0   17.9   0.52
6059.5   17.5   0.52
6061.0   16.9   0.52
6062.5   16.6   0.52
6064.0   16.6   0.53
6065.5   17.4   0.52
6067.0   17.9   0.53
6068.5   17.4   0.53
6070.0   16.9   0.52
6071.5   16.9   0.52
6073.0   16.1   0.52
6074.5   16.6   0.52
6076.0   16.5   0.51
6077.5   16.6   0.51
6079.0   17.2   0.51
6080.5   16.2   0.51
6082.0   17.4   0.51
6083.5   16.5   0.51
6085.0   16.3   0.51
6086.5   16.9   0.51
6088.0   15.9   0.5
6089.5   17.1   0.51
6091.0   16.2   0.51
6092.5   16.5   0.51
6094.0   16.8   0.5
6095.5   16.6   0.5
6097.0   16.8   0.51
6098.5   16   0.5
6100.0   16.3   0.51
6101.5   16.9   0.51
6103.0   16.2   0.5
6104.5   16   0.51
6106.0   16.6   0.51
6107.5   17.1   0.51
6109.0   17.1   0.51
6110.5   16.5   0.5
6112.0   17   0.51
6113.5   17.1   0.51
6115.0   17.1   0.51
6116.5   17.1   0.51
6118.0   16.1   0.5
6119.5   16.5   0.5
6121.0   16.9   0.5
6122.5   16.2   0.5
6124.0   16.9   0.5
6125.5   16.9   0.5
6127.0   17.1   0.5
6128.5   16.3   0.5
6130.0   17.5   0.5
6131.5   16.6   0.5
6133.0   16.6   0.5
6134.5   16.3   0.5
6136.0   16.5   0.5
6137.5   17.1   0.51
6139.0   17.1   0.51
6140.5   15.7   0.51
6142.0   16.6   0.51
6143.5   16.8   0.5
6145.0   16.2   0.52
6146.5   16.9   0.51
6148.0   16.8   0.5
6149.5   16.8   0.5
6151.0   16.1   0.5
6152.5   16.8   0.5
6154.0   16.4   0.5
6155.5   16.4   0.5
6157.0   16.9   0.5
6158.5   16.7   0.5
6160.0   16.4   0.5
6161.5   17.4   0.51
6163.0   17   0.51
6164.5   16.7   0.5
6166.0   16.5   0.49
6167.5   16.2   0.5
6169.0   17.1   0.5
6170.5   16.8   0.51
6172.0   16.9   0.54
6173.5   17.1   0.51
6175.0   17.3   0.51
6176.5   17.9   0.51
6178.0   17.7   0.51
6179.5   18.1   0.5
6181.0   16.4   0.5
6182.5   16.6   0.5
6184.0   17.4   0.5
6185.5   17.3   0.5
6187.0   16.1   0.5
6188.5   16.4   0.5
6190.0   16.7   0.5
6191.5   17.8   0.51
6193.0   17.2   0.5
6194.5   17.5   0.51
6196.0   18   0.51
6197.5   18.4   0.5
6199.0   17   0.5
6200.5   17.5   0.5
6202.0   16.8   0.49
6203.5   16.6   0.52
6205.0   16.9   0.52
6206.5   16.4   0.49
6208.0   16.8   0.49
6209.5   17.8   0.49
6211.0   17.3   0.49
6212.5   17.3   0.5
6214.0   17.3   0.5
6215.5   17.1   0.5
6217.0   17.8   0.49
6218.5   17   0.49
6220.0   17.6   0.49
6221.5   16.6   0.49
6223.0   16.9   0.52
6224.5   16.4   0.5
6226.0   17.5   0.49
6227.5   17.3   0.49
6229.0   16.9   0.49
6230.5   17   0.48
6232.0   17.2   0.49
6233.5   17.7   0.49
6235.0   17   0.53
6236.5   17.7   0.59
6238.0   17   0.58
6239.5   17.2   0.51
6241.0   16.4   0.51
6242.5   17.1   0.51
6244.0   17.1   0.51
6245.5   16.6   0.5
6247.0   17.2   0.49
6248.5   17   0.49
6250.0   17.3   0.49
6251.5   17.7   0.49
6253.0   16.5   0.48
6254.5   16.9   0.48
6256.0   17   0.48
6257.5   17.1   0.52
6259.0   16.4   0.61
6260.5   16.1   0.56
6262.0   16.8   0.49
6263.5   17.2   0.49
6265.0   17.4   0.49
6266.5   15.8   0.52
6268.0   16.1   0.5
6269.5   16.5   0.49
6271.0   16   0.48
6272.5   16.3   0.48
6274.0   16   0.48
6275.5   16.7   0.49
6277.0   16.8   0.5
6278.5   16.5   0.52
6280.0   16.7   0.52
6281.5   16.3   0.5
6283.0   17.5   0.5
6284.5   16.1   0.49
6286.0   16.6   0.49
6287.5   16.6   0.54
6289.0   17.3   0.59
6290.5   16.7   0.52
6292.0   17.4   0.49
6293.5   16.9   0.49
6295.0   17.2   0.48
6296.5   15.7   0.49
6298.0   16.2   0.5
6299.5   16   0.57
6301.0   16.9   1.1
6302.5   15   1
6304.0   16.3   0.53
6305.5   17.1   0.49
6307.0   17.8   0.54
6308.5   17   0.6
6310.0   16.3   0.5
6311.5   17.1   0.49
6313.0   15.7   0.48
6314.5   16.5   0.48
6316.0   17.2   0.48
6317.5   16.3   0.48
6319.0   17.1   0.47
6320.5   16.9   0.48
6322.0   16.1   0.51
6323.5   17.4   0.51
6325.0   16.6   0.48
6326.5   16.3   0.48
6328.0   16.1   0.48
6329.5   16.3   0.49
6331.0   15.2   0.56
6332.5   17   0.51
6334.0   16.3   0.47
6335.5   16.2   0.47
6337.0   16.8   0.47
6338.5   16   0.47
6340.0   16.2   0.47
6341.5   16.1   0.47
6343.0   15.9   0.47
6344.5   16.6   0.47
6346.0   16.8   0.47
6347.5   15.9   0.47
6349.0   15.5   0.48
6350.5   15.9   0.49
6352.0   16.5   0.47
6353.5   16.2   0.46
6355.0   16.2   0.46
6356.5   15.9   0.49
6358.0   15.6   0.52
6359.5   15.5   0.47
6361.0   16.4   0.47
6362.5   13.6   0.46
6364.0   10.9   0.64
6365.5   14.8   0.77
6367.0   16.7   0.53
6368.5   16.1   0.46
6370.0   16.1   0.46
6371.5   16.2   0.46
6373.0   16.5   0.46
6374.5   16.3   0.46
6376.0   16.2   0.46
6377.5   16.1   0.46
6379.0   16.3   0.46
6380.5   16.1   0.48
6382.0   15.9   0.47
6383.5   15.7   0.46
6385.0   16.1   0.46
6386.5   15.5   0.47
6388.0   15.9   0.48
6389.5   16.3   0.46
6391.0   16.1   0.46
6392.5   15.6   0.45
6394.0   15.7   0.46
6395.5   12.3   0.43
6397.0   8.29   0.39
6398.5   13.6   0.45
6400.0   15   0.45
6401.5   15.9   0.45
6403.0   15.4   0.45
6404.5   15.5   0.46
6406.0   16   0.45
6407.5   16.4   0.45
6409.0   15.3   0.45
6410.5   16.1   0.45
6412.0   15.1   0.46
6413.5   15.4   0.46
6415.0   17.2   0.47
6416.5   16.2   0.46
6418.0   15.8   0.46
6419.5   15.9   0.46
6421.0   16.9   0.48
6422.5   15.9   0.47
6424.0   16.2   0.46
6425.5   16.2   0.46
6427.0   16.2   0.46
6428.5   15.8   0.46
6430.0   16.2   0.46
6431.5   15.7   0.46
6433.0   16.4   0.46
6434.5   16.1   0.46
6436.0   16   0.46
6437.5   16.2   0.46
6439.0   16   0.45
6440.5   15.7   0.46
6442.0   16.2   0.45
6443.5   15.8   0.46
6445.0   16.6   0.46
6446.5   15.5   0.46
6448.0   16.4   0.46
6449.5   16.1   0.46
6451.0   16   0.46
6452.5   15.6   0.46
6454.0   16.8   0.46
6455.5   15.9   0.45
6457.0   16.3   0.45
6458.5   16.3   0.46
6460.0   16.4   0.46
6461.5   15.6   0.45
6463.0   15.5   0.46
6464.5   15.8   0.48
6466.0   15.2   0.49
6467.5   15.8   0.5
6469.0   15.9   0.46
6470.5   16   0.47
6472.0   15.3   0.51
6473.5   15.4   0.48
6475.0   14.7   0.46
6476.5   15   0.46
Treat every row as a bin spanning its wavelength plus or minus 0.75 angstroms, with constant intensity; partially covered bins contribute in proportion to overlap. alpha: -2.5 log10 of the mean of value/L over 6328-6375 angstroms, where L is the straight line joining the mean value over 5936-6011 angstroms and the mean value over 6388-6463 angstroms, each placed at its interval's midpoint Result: 0.02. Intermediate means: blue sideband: 18.4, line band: 15.9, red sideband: 15.7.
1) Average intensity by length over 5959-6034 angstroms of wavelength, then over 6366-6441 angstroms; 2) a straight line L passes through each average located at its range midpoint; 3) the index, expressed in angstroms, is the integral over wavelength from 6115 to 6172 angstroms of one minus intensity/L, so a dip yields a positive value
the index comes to 1.9 angstroms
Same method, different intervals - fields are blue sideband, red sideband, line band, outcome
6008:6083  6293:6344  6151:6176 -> 0.2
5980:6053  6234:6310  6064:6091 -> 1.2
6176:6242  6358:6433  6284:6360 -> -1.1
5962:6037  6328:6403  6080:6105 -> 1.3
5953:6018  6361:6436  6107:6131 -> 0.8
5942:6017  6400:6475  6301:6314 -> 0.0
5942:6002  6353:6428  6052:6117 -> 3.2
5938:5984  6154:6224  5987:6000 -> -0.5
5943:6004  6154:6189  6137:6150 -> 0.4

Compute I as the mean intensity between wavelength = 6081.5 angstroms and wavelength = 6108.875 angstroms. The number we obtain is 16.6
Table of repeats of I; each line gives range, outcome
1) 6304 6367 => 16.2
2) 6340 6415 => 15.5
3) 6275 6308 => 16.7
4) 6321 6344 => 16.3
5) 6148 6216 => 17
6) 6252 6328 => 16.6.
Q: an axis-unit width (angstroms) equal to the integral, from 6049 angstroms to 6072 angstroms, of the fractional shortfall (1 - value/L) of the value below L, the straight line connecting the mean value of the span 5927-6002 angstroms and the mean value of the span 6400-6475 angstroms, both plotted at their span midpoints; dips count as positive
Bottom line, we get 1.1 angstroms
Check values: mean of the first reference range 18.5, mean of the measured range 17.1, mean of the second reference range 15.9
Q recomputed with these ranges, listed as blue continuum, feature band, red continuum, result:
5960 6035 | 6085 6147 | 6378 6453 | 2.7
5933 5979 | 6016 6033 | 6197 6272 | 0.4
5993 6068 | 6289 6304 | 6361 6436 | -0.3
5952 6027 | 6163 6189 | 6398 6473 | 0.4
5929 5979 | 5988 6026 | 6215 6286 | 0.2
